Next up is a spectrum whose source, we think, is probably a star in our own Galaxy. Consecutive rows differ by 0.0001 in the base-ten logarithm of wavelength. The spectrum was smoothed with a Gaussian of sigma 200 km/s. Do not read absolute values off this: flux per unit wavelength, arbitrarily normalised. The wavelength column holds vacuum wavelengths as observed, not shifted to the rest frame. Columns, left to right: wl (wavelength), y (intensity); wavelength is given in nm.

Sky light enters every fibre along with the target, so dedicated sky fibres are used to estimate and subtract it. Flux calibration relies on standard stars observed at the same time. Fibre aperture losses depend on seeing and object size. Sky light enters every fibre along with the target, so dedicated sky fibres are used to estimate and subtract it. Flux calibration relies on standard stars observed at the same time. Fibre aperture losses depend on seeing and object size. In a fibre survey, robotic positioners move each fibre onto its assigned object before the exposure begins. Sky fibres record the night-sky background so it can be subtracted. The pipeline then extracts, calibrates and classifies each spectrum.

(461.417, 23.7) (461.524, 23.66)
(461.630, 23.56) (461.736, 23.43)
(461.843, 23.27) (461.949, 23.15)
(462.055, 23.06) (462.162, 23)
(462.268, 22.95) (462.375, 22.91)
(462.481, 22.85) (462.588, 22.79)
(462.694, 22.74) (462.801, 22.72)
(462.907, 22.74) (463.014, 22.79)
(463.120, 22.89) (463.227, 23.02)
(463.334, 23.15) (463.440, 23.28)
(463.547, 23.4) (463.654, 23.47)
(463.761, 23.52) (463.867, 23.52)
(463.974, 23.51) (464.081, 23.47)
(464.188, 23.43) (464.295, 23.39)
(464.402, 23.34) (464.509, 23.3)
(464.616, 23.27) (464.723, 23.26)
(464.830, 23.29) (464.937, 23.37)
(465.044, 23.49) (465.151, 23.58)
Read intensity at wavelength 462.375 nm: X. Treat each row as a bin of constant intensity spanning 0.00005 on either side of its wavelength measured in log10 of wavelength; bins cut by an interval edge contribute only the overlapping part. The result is 22.91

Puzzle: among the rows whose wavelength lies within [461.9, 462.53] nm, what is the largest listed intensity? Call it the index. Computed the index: 23.15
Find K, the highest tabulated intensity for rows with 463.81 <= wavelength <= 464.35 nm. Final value 23.52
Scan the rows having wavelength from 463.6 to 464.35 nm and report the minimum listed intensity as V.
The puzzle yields 23.39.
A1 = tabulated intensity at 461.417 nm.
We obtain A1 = 23.7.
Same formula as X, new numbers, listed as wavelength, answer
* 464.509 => 23.3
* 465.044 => 23.49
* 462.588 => 22.79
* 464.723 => 23.26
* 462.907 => 22.74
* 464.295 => 23.39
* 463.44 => 23.28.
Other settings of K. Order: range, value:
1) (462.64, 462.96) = 22.74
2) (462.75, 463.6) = 23.4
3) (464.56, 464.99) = 23.37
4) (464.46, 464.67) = 23.3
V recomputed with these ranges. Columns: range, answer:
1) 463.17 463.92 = 23.02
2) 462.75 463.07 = 22.72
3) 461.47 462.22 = 23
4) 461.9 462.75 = 22.74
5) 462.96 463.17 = 22.79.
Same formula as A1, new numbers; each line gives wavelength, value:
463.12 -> 22.89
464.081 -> 23.47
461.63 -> 23.56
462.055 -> 23.06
